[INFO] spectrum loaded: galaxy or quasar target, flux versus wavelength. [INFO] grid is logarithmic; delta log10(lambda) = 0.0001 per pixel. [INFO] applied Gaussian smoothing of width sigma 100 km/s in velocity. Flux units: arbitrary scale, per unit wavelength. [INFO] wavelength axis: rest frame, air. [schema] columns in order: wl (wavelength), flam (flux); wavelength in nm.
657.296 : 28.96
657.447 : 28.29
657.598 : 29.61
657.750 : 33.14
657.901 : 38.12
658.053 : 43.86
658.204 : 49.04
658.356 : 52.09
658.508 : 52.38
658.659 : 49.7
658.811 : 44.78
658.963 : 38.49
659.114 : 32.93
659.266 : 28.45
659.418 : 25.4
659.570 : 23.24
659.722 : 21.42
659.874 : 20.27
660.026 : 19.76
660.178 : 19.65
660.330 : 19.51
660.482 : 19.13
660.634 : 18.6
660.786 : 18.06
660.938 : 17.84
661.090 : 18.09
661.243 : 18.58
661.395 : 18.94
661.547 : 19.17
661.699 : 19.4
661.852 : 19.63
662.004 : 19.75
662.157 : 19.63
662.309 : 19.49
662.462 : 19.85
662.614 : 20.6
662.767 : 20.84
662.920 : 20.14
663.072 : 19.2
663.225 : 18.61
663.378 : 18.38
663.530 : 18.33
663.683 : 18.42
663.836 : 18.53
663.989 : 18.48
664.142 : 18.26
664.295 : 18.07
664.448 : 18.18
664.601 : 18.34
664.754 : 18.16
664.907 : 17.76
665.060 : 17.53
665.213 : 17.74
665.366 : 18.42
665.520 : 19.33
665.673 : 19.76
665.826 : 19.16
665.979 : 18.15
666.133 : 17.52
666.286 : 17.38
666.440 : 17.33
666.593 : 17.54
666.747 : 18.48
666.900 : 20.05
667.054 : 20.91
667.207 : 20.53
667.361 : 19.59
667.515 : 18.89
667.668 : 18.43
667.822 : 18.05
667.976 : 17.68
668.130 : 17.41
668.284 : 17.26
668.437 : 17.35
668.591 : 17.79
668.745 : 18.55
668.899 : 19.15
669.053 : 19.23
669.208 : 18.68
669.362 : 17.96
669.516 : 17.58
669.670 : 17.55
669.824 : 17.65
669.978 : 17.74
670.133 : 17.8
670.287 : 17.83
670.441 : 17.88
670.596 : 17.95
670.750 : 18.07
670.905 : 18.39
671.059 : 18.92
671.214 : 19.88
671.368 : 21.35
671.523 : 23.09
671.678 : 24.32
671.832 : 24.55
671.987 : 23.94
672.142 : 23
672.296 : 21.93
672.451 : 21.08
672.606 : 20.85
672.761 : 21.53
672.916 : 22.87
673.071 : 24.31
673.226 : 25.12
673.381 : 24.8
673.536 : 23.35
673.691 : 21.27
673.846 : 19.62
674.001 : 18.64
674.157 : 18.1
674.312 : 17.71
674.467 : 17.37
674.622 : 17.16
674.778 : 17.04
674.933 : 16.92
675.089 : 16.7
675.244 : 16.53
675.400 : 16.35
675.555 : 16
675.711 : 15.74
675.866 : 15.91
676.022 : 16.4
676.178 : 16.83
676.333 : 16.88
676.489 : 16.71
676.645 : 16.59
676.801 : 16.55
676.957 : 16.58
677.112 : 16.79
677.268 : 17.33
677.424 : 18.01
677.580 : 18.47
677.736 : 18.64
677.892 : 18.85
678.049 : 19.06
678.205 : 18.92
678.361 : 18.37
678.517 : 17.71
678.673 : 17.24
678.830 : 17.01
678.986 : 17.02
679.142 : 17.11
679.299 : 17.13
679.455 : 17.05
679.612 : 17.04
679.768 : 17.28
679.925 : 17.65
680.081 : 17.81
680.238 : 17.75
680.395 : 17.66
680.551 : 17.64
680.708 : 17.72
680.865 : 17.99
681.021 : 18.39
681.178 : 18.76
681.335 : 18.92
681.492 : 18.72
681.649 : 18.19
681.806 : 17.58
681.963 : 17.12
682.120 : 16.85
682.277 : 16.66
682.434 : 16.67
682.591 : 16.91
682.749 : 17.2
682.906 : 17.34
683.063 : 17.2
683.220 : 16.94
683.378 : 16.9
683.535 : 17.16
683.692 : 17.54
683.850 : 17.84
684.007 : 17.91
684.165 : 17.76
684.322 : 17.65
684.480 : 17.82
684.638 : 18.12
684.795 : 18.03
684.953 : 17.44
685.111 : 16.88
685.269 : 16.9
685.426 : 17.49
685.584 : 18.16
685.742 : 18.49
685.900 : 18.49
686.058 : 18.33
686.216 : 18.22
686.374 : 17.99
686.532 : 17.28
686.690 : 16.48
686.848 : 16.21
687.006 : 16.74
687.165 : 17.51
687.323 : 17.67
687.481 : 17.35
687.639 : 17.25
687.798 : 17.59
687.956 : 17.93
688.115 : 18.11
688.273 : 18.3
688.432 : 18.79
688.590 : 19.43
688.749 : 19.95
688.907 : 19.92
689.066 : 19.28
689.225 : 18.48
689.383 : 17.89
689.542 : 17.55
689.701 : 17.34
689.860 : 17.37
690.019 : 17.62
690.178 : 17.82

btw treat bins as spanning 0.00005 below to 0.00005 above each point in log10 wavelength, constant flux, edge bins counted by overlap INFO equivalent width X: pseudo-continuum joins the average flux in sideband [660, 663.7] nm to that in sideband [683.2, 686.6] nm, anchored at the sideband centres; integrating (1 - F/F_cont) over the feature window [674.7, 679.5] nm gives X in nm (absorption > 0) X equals 0.272 nm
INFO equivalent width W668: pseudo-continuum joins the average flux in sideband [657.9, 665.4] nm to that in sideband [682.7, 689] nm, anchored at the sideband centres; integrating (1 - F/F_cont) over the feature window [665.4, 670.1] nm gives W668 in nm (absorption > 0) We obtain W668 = 0.82 nm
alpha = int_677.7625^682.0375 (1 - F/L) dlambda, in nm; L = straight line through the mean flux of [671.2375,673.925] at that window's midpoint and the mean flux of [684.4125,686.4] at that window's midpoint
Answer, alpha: 0.45 nm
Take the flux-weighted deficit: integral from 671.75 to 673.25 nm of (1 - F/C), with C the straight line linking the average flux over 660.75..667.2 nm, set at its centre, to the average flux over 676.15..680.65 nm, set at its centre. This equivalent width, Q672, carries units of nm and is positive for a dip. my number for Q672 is -0.40 nm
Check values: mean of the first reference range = 18.8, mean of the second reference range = 17.5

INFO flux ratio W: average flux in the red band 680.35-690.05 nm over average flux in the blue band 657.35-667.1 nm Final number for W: 0.76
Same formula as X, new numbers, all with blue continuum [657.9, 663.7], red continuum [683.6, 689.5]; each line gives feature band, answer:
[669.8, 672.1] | 0.25 nm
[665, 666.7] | 0.41 nm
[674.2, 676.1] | 0.41 nm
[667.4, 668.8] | 0.32 nm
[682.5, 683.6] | 0.11 nm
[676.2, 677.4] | 0.23 nm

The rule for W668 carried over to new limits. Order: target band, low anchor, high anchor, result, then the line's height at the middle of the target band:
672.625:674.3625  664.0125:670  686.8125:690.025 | -0.32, 18.3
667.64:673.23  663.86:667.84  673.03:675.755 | -0.28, 18.8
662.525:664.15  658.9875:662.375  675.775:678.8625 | 0.11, 20.5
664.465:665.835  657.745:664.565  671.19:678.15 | 0.28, 23.2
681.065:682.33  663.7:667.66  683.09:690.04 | 0.01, 18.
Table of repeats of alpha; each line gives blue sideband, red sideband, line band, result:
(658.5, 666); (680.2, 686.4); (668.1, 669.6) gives 0.17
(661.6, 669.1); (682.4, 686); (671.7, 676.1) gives -0.41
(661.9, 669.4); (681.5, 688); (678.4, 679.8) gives 0.05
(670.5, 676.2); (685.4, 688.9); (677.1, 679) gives 0.12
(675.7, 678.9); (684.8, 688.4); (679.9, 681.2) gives -0.03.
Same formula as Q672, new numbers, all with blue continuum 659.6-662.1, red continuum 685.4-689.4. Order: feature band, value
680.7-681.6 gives -0.01 nm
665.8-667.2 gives 0.03 nm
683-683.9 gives 0.05 nm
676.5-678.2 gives 0.08 nm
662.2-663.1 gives -0.04 nm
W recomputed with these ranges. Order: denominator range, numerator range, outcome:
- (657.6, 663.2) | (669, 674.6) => 0.76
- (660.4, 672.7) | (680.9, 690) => 0.93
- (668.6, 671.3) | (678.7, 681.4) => 0.96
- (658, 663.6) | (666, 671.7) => 0.73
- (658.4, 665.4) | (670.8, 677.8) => 0.87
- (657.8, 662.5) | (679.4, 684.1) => 0.64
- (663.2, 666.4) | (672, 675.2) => 1.12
